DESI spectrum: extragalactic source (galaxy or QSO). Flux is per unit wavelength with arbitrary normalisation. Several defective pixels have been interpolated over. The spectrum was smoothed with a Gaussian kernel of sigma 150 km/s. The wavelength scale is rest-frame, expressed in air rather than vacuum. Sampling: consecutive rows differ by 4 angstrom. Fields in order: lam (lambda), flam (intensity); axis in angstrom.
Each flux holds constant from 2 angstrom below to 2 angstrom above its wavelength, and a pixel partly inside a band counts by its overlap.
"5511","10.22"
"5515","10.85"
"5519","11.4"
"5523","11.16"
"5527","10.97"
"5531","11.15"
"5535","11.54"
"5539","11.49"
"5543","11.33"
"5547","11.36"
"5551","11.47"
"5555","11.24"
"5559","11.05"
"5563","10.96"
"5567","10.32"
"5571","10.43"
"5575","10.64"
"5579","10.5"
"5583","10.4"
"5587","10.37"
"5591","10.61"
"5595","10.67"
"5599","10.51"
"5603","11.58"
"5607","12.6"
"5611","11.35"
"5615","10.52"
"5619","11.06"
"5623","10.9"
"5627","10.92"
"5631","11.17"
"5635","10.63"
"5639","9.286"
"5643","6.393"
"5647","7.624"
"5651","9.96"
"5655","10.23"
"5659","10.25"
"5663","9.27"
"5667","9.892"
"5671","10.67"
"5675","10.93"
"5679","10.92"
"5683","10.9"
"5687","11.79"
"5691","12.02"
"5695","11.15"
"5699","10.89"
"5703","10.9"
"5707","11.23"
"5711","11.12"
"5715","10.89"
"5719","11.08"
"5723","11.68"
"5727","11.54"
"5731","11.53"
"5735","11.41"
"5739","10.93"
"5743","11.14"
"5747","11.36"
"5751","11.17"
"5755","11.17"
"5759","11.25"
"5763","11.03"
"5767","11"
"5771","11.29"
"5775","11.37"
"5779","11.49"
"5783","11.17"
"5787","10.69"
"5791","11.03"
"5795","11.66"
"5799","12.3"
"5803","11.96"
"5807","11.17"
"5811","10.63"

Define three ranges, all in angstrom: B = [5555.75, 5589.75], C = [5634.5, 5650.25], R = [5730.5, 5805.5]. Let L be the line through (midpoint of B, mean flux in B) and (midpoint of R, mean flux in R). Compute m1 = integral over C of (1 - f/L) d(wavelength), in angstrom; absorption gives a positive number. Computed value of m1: 3.6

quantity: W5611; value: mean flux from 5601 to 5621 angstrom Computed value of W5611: 11.4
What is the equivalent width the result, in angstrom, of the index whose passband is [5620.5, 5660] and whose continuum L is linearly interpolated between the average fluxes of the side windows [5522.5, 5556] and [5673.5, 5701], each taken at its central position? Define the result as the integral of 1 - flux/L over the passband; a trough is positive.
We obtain 5.33 angstrom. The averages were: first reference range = 11.3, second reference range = 11.2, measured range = 9.74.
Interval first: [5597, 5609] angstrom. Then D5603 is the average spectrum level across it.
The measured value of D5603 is 11.6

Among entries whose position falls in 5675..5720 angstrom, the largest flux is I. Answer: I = 12.02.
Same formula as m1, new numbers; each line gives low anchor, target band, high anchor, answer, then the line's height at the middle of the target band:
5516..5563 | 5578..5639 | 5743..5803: 2.2 angstrom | 11.3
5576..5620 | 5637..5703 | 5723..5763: 5.6 angstrom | 11.1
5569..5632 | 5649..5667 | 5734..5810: 1.8 angstrom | 11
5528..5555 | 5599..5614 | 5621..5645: -1.8 angstrom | 10.3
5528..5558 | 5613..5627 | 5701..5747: 0.6 angstrom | 11.3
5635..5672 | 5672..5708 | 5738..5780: -4.4 angstrom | 9.97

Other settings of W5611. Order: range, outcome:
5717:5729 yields 11.4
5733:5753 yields 11.2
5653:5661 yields 10.2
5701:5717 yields 11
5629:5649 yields 9.02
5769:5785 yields 11.3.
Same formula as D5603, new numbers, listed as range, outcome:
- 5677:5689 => 11.2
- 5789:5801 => 11.7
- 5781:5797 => 11.1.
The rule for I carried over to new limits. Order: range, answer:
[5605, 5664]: 12.6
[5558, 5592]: 11.05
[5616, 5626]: 11.06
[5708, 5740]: 11.68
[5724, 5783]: 11.54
